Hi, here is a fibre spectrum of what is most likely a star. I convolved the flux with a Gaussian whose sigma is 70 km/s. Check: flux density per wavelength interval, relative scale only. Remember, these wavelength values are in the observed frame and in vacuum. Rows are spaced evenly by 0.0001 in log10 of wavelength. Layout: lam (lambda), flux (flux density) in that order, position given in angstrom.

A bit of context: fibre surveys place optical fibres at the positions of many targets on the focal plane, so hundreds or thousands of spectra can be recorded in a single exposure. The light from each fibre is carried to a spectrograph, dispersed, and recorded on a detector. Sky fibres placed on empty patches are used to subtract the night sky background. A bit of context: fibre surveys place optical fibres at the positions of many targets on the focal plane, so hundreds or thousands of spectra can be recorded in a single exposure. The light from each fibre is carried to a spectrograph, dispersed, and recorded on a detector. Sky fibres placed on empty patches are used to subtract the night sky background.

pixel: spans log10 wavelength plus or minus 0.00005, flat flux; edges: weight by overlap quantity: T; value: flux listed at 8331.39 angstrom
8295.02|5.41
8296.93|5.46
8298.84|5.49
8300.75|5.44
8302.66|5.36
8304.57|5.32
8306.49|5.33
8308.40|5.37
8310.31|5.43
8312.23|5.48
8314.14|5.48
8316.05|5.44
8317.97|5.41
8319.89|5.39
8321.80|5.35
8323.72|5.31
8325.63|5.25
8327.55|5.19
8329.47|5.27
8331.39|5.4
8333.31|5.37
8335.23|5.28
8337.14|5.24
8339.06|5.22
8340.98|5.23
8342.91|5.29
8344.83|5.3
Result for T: 5.4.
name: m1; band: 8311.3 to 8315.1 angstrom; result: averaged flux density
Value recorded 5.49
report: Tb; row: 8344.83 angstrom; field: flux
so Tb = 5.3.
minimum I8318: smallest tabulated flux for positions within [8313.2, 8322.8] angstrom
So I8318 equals 5.35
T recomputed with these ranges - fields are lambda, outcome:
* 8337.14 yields 5.24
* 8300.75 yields 5.44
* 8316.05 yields 5.44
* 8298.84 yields 5.49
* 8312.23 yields 5.48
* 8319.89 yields 5.39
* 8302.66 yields 5.36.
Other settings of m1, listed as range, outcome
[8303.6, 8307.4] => 5.32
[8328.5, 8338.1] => 5.31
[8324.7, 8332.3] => 5.27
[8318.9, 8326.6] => 5.33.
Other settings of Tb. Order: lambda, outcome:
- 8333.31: 5.37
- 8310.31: 5.43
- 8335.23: 5.28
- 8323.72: 5.31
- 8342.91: 5.29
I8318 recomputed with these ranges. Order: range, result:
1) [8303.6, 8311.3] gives 5.32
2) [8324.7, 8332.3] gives 5.19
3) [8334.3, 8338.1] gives 5.24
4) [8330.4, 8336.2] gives 5.28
